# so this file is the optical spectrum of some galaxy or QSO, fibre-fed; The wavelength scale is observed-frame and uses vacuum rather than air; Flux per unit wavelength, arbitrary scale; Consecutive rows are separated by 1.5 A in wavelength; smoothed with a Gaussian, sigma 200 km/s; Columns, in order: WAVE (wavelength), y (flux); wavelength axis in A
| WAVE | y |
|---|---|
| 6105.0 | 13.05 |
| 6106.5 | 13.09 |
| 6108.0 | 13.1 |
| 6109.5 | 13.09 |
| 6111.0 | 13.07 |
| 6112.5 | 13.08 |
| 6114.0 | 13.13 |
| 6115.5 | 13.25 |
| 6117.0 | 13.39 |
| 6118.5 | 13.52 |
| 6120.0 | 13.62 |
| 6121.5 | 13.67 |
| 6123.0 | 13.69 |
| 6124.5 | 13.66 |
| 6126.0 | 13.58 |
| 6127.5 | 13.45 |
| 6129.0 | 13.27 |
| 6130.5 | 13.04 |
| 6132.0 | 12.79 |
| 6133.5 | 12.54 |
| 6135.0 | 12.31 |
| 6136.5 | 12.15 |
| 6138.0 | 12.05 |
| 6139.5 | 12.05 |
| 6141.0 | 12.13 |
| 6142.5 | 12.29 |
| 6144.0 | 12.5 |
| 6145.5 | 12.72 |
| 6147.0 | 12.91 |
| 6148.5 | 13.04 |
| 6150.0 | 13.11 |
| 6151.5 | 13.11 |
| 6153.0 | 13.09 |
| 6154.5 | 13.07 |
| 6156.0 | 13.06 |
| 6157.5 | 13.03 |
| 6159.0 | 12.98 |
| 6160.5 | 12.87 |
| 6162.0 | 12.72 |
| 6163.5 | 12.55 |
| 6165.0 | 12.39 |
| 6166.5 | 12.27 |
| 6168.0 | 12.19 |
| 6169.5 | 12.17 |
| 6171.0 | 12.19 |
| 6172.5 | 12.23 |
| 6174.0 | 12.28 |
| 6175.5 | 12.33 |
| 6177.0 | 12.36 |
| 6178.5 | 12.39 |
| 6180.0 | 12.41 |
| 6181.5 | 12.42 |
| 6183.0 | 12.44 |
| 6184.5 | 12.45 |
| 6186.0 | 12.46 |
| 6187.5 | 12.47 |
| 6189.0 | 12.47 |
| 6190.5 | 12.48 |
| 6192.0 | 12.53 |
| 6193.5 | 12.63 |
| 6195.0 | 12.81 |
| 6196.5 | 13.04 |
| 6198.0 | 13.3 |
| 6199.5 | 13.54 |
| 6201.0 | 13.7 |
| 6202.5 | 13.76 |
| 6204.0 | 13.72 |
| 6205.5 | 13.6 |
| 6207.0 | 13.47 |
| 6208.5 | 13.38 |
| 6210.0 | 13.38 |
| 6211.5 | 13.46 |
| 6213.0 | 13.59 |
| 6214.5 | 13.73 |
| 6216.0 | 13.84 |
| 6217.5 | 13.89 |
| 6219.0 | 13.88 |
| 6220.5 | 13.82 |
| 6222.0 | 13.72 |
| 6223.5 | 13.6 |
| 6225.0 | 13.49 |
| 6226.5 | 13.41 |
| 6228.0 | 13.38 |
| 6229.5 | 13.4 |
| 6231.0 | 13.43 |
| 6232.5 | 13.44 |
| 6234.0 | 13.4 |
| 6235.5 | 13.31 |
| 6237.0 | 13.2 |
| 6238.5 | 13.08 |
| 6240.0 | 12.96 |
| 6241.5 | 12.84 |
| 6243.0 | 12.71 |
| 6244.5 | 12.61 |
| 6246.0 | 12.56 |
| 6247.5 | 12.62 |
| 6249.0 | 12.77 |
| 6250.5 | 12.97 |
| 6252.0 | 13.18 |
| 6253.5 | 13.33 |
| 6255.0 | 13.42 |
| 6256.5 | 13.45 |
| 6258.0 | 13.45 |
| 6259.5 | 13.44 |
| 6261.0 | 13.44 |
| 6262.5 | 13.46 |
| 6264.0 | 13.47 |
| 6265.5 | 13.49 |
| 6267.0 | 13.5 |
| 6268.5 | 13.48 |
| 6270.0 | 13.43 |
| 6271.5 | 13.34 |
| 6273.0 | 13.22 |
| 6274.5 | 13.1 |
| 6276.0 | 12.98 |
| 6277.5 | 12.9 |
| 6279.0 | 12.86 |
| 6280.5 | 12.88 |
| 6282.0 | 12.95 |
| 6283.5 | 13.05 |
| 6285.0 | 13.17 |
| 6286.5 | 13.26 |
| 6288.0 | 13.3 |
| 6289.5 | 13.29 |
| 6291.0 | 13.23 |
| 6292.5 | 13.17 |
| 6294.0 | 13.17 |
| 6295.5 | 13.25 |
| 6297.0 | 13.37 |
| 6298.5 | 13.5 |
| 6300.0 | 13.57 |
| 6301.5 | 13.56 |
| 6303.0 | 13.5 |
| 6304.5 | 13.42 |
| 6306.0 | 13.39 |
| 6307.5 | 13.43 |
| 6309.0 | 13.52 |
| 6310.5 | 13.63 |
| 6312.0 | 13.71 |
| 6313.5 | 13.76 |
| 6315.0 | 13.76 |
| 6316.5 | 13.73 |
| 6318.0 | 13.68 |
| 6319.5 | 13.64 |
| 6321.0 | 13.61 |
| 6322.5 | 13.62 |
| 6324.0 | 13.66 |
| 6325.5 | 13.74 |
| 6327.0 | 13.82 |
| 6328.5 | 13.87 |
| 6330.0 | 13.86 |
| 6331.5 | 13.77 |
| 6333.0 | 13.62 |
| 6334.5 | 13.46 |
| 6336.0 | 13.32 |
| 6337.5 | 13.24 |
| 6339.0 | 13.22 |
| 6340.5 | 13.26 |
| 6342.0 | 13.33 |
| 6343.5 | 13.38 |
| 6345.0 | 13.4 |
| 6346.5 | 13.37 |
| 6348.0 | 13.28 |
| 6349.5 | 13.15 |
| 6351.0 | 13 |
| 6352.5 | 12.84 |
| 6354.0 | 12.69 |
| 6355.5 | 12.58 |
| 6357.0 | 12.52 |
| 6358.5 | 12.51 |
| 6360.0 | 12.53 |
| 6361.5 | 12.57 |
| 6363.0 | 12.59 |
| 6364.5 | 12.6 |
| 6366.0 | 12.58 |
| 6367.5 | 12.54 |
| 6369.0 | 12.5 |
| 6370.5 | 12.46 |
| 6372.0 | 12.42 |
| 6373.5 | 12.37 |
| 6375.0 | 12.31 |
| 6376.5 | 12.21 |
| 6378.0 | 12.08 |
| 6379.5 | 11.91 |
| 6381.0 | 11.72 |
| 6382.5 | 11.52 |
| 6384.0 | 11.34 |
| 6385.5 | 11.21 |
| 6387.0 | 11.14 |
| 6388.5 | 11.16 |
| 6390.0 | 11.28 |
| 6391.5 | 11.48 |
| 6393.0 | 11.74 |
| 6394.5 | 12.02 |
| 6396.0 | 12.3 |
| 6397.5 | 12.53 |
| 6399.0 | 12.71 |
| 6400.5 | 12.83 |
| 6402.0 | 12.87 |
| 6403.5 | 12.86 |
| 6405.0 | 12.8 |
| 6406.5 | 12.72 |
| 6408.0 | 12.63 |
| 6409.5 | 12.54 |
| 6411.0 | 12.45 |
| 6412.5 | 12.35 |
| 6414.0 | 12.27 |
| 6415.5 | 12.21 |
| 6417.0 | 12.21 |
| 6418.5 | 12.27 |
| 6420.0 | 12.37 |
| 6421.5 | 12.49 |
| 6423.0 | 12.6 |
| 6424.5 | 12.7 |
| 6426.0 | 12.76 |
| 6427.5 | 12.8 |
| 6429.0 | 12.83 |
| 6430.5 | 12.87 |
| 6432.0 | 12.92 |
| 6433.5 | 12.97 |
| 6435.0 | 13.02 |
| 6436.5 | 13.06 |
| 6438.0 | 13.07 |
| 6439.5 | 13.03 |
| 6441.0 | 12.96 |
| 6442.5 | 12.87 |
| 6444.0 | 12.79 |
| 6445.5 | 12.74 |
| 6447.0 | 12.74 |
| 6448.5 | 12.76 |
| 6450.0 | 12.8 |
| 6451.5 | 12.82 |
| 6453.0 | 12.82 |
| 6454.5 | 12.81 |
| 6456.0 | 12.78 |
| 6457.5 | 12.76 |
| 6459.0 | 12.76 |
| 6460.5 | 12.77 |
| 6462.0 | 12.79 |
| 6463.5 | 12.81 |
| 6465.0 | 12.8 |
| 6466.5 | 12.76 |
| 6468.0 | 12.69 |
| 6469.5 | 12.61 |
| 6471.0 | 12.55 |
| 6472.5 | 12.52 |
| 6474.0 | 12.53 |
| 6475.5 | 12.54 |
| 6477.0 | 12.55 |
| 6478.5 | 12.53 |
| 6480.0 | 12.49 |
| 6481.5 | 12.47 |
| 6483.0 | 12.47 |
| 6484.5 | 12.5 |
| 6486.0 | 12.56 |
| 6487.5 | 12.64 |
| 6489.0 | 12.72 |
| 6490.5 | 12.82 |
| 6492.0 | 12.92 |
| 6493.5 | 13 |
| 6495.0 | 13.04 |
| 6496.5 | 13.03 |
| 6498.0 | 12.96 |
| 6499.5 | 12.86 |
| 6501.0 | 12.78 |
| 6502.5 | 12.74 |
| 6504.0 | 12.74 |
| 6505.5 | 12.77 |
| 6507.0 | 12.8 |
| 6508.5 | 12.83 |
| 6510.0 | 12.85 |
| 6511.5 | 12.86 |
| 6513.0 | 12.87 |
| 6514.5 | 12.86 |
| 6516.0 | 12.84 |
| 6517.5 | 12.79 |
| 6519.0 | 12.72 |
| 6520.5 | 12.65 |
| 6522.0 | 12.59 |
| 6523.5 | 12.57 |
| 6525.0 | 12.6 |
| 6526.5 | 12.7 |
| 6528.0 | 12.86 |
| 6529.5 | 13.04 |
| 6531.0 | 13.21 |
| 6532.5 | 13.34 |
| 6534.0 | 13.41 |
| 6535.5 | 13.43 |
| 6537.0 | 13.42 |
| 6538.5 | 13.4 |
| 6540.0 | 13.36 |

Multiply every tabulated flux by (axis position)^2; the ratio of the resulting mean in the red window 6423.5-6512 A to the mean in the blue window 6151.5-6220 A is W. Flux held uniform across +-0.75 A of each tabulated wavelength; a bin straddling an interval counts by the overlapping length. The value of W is 1.1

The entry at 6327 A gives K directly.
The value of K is 13.82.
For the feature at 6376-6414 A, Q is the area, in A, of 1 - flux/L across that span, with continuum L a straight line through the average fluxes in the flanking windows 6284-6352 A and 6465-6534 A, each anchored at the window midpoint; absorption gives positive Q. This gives 3.1 A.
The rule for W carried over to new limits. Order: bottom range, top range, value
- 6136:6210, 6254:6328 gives 1.09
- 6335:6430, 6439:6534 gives 1.06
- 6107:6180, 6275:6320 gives 1.09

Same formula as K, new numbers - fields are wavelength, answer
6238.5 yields 13.08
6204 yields 13.72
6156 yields 13.06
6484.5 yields 12.5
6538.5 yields 13.4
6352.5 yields 12.84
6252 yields 13.18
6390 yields 11.28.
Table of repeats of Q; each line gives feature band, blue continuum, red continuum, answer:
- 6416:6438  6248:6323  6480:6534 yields 0.5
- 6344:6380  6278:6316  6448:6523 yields 1.4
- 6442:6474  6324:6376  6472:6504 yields 0.1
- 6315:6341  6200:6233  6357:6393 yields -2.3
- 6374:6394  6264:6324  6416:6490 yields 2.1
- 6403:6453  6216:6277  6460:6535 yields 0.8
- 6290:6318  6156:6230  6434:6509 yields -1.3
